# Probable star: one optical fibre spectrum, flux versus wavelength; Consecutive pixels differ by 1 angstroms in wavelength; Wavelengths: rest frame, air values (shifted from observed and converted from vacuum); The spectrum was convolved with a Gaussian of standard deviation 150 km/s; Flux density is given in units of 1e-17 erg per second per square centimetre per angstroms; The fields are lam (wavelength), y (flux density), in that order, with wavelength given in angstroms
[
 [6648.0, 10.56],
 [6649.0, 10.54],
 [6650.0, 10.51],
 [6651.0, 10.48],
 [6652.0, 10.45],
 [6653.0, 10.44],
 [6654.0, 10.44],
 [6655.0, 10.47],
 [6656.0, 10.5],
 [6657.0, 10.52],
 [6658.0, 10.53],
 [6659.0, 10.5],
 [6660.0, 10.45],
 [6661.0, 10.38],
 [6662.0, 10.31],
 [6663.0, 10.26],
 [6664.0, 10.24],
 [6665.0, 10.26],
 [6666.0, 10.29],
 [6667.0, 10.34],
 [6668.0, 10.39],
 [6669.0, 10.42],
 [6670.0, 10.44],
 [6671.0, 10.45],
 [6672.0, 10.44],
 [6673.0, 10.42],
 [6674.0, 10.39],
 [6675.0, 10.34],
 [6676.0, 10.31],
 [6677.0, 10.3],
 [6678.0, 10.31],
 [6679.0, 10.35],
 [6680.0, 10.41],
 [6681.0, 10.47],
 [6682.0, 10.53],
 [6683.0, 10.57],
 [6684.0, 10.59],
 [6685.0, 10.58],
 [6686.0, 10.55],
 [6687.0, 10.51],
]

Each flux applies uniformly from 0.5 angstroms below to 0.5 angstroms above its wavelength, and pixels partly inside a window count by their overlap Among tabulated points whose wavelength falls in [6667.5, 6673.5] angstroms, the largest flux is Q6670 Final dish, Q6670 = 10.45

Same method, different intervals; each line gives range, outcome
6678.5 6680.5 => 10.41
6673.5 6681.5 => 10.47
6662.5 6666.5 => 10.29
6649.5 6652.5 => 10.51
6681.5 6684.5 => 10.59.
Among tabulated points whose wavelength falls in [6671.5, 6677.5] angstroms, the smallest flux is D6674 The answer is 10.3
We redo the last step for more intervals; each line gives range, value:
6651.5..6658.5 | 10.44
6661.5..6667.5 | 10.24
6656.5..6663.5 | 10.26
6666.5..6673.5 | 10.34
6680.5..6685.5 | 10.47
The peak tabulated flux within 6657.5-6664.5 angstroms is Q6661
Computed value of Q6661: 10.53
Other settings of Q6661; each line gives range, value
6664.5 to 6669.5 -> 10.42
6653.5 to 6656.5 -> 10.5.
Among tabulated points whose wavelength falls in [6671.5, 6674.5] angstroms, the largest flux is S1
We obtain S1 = 10.44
